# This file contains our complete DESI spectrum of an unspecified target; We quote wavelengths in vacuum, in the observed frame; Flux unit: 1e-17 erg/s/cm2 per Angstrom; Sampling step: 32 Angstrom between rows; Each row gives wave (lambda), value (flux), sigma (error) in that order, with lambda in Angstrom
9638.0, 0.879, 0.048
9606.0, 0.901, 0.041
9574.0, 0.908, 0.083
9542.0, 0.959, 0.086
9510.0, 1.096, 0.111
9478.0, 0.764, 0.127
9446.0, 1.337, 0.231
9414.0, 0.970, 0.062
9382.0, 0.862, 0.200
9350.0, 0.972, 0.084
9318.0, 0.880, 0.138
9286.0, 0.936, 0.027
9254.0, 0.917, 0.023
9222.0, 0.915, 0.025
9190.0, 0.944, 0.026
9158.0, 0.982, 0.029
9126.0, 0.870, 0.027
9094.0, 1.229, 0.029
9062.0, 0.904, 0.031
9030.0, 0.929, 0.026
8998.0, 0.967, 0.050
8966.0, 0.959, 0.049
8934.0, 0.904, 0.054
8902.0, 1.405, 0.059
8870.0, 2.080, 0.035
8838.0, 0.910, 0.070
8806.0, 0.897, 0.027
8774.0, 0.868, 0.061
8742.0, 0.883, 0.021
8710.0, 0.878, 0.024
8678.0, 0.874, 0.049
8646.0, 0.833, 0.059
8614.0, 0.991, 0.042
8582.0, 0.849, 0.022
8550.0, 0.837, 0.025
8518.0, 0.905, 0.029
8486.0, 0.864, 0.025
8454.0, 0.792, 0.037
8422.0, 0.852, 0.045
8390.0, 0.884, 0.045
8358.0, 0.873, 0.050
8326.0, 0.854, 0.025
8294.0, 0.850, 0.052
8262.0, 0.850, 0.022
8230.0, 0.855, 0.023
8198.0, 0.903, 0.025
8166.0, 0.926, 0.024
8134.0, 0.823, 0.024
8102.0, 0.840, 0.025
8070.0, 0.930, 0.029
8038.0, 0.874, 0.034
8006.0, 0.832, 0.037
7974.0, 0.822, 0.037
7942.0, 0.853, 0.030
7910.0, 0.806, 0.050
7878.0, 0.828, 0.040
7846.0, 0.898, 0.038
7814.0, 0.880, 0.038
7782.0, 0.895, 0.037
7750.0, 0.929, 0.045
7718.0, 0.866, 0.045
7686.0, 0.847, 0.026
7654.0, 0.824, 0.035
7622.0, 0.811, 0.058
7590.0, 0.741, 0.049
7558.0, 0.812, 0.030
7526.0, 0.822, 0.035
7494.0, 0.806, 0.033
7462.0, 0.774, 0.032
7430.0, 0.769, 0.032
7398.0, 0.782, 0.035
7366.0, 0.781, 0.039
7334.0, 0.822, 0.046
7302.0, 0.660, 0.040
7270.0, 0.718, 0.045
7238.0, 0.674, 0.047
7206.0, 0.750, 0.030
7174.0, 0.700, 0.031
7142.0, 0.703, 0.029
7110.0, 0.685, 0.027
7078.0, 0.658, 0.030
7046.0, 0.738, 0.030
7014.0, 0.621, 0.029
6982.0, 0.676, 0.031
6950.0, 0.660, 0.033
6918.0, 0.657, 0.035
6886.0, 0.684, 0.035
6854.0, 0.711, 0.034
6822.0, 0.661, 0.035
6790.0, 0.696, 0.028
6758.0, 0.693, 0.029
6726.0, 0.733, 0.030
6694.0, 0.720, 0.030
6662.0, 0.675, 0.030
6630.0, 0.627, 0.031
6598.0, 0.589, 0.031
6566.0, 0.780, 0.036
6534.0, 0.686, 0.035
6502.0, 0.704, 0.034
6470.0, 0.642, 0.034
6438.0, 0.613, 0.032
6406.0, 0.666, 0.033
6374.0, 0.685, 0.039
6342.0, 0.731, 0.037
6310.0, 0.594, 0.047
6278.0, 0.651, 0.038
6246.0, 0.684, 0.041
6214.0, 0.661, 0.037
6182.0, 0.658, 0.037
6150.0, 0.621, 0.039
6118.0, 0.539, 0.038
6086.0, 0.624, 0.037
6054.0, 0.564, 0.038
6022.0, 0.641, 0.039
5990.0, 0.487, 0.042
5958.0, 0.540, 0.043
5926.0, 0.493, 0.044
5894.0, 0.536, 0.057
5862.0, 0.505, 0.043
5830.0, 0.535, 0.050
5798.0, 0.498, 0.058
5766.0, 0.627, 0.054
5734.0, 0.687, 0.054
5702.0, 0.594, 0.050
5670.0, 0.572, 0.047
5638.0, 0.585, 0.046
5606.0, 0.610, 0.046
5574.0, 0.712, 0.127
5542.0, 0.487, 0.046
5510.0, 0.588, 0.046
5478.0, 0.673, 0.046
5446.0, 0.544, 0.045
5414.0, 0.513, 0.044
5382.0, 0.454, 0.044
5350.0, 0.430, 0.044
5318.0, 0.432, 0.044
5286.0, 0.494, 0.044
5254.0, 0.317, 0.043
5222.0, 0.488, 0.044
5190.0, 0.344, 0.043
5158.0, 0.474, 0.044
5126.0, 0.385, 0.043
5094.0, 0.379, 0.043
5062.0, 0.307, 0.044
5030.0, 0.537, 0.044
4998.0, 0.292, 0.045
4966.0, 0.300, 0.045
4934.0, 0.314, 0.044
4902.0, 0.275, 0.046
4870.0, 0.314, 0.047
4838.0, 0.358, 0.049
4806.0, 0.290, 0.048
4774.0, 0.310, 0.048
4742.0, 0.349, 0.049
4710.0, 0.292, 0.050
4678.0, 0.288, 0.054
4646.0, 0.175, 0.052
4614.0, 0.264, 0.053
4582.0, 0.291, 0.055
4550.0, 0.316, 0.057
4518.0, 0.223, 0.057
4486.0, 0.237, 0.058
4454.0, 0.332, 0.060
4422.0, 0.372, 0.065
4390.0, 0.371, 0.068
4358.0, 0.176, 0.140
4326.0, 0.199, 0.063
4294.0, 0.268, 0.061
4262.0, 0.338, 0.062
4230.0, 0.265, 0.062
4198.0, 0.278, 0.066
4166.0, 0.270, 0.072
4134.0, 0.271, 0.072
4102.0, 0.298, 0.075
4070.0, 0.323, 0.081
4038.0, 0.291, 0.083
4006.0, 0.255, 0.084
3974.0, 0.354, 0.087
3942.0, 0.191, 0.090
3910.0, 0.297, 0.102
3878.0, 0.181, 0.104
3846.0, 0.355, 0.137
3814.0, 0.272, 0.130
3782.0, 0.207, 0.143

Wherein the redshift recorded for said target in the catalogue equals 0.35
